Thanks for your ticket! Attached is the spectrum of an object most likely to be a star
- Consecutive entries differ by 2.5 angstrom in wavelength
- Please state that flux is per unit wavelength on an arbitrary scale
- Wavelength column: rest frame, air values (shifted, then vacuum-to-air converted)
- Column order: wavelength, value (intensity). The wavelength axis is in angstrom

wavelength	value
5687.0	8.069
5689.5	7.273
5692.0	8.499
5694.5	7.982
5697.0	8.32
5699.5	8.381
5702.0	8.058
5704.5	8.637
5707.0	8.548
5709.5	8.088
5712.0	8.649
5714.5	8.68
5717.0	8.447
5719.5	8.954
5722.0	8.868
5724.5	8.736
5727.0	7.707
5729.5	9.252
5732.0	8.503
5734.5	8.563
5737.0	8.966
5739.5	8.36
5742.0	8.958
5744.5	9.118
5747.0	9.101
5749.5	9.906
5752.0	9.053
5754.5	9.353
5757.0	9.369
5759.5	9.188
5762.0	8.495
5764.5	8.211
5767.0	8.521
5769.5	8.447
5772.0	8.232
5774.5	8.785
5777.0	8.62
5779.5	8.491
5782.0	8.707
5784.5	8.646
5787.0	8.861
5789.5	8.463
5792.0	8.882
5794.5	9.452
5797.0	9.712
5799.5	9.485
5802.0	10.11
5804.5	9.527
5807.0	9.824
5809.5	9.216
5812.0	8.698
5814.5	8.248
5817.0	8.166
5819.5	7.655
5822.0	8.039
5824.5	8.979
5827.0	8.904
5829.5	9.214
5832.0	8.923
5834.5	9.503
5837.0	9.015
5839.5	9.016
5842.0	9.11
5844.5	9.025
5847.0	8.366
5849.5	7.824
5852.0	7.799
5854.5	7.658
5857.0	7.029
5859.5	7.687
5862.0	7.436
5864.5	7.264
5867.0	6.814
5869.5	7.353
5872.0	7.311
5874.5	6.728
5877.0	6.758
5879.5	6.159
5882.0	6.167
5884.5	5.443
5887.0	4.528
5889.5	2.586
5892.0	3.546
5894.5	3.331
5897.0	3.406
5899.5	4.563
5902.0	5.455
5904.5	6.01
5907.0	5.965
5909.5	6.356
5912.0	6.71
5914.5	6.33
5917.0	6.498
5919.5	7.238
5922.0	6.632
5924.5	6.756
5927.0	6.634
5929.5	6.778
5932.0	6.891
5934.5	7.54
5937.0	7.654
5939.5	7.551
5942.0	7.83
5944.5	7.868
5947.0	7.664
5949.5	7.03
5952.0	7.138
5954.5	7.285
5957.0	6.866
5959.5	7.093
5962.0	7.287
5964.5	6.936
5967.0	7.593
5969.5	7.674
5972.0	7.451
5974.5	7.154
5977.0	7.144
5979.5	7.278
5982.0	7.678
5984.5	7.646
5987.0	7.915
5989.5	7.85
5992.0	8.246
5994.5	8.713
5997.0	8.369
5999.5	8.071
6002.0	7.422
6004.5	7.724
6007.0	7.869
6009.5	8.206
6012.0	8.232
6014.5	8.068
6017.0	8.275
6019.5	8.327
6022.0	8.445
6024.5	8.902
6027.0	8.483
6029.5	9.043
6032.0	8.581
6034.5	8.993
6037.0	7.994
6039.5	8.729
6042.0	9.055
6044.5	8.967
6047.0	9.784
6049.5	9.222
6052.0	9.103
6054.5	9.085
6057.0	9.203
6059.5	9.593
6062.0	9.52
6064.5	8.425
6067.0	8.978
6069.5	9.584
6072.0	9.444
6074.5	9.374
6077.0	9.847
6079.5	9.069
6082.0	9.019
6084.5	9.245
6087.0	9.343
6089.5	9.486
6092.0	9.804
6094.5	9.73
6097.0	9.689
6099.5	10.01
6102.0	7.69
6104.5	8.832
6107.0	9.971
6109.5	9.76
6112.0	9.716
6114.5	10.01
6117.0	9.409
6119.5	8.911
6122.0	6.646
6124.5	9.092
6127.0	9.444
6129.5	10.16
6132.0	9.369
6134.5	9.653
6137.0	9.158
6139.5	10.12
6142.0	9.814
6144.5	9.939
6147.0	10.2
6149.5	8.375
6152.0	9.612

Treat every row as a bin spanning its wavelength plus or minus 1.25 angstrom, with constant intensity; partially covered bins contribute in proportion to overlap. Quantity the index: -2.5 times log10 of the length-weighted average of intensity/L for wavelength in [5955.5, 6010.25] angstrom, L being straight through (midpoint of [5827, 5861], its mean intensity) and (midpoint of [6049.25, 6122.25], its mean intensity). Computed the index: 0.17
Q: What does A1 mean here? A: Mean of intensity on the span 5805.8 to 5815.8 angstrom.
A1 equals 8.99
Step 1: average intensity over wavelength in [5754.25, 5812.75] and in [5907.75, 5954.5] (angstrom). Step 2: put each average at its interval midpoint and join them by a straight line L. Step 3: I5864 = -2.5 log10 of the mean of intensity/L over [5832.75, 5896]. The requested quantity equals 0.15 mag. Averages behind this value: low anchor 8.97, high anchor 7.06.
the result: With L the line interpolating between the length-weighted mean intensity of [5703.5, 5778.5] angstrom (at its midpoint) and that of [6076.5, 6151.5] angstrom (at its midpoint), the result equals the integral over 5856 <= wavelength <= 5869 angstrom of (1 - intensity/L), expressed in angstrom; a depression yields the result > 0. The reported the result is 2.5 angstrom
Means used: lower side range 8.74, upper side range 9.38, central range 7.26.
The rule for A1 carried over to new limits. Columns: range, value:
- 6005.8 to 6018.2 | 8.13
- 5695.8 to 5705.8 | 8.35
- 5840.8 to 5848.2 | 8.83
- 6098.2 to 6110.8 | 9.26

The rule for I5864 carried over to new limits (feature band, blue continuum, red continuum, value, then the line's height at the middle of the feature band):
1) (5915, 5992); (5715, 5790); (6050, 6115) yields 0.24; 9.13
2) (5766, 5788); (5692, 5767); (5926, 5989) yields -0.02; 8.42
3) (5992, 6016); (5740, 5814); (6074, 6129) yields 0.14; 9.2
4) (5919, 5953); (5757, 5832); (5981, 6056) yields 0.19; 8.58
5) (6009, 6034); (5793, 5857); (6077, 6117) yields 0.10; 9.27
